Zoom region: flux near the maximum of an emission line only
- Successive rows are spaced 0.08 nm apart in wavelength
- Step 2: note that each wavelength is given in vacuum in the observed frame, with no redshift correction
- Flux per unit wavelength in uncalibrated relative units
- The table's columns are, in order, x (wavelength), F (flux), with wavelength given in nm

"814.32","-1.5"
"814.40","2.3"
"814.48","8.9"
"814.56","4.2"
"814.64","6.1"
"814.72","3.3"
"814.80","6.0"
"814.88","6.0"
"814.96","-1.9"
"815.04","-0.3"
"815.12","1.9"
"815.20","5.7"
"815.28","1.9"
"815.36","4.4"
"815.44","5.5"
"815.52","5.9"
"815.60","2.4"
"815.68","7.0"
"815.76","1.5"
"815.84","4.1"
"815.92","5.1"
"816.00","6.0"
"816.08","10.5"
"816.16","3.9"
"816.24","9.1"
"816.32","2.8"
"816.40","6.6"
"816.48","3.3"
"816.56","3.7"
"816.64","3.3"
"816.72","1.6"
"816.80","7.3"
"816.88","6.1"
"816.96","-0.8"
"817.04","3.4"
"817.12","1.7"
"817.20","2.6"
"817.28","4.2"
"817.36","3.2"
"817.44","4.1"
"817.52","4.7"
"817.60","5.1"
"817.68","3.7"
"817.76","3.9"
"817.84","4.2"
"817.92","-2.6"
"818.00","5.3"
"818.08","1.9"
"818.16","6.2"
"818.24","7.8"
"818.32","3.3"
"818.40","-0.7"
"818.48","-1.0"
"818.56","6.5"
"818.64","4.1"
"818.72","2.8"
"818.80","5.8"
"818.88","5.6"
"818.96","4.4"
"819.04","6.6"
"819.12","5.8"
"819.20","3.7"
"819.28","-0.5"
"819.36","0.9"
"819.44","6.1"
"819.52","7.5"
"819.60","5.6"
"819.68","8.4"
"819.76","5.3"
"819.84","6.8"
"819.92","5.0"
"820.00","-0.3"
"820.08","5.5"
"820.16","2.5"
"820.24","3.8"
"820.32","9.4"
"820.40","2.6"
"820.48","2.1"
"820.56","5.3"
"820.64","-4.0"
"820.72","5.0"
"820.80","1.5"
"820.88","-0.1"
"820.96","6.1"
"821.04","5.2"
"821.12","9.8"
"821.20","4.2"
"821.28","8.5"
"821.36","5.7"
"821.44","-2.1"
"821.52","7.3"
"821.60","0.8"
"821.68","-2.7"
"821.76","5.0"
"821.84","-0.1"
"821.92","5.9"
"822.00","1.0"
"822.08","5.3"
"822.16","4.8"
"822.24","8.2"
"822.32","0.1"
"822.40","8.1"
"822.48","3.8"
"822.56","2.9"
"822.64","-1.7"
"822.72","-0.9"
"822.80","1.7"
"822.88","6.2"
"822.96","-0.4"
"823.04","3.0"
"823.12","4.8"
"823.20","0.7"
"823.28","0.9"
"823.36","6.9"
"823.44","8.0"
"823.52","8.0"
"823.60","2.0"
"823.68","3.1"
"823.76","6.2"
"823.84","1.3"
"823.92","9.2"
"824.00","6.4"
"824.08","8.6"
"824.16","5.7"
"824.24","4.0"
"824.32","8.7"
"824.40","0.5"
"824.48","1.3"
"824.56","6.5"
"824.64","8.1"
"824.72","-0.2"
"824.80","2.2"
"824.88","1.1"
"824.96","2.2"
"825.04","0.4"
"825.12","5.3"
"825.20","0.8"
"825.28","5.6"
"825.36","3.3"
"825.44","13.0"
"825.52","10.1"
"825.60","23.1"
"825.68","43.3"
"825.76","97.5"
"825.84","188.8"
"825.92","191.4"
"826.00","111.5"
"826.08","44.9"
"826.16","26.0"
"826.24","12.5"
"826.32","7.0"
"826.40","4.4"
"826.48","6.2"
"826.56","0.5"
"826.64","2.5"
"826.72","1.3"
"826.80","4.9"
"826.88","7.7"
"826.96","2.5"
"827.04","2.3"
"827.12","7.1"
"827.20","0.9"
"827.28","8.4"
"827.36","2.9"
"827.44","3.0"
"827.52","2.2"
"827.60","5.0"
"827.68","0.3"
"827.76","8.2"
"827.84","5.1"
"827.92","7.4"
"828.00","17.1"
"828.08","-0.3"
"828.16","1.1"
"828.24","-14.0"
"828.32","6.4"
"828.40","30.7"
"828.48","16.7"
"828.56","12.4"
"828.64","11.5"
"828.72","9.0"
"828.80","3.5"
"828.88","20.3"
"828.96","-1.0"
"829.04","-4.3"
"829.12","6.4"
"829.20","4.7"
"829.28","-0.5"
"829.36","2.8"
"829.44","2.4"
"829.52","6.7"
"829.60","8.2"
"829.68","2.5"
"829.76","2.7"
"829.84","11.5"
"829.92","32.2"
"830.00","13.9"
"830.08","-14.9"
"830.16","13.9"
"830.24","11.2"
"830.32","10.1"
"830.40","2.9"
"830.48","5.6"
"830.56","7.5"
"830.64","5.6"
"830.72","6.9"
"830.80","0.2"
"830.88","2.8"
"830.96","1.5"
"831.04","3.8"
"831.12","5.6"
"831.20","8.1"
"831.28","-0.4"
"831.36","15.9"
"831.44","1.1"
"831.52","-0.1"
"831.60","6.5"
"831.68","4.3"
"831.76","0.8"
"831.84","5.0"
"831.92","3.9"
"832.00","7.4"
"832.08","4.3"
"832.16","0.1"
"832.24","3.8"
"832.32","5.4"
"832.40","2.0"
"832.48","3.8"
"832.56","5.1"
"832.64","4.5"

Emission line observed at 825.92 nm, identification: Halpha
